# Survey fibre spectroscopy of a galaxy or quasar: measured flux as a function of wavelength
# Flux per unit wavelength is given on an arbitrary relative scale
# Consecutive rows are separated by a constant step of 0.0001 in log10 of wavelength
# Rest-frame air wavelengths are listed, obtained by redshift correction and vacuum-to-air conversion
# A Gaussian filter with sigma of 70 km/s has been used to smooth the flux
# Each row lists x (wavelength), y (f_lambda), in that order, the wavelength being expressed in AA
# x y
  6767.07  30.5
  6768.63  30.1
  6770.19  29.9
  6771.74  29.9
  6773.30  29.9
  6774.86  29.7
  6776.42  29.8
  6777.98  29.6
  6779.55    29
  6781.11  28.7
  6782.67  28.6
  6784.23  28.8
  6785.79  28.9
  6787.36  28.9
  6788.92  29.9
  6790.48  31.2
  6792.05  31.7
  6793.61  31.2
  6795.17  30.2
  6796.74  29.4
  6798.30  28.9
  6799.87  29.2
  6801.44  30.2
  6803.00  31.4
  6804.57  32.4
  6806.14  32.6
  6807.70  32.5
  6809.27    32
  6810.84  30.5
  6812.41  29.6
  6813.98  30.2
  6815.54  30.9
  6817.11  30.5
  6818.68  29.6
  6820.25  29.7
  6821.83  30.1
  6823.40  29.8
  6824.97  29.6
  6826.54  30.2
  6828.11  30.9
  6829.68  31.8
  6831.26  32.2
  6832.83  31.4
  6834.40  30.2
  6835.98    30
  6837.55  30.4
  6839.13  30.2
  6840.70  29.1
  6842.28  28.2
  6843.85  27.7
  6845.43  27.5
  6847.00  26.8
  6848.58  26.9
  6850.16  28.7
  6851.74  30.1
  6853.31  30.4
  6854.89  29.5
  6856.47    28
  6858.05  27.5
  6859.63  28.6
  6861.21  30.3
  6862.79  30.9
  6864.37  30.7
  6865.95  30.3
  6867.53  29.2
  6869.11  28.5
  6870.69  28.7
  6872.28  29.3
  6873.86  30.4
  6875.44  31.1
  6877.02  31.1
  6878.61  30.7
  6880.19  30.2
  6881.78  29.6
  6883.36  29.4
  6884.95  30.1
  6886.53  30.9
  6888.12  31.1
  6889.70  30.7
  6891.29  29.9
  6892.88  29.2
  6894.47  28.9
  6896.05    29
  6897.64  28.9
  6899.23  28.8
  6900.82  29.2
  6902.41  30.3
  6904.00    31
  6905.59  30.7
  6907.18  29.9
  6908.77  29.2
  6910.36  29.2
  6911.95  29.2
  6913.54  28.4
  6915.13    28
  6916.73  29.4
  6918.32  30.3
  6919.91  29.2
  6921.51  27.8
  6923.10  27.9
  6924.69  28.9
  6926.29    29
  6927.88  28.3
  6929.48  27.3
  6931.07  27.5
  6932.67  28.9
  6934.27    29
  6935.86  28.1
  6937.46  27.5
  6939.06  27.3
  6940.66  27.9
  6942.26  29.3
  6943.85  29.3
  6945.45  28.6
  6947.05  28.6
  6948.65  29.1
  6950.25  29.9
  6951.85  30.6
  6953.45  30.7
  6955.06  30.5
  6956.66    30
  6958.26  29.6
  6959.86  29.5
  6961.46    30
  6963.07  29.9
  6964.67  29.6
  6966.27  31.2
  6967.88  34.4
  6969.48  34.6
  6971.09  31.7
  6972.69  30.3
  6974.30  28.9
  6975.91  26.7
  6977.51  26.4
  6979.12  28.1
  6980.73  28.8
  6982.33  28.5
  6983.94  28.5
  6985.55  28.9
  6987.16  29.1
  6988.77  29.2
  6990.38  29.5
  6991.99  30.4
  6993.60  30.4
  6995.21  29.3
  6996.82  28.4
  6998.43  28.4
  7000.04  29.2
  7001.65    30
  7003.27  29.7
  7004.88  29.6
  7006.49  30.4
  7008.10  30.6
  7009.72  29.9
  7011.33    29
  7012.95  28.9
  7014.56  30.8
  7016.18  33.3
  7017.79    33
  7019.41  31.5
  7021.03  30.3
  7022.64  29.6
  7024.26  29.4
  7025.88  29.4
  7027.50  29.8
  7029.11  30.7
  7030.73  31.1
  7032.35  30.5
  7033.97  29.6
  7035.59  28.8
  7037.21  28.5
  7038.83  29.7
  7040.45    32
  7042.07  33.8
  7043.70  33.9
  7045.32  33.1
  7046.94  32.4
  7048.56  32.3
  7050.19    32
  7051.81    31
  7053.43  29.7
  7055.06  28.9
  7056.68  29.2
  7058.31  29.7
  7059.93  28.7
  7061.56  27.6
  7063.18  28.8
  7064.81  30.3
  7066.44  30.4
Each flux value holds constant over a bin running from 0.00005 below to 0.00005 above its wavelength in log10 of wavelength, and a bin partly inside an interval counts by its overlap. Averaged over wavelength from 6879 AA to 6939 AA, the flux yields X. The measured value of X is 29.2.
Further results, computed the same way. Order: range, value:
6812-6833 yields 30.5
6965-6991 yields 29.7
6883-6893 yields 30.3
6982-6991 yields 28.9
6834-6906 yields 29.5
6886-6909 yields 29.8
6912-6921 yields 29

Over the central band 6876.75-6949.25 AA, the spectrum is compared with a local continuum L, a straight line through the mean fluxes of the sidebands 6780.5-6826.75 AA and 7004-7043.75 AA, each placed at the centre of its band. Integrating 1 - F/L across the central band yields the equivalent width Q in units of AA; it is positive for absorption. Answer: 2.86 AA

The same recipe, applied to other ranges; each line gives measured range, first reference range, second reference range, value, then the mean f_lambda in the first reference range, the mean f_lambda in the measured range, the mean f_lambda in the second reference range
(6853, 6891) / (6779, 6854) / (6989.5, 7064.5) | 0.23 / 30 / 29.9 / 30.3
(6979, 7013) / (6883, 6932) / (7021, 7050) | 1.16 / 29.3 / 29.3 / 30.9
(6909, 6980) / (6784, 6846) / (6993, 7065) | 2.44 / 30.3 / 29.2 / 30.3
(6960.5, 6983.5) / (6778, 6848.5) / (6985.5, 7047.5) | 0.26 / 30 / 29.9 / 30.3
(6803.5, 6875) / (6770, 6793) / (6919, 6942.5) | -1.93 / 29.6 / 29.9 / 28.2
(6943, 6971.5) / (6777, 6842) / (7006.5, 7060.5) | 0.10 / 30.3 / 30.4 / 30.6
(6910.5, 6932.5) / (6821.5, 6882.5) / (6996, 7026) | 0.93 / 29.7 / 28.6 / 30.1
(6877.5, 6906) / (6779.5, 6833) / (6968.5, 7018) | 0.12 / 30.4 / 29.9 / 29.7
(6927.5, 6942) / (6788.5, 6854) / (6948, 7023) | 0.96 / 30.1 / 28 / 29.9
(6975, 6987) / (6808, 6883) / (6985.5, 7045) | 0.83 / 29.8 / 28.1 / 30.2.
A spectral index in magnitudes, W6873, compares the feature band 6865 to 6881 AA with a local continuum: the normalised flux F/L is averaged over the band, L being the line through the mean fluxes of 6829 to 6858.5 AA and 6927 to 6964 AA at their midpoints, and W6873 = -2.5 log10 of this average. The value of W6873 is -0.027 mag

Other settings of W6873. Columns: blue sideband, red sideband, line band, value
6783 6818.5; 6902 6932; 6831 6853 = 0.03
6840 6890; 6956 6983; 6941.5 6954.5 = 0.01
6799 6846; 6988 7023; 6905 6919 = 0.03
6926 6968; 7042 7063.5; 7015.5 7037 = 0.00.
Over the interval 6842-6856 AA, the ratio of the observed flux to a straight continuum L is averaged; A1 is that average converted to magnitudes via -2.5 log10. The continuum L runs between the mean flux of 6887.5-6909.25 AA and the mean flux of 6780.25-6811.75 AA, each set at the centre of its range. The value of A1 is 0.06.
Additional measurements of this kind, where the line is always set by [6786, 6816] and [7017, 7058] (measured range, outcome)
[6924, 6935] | 0.086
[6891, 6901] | 0.059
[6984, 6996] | 0.047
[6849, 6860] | 0.064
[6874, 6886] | 0.013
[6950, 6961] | 0.022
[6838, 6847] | 0.081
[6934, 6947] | 0.087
